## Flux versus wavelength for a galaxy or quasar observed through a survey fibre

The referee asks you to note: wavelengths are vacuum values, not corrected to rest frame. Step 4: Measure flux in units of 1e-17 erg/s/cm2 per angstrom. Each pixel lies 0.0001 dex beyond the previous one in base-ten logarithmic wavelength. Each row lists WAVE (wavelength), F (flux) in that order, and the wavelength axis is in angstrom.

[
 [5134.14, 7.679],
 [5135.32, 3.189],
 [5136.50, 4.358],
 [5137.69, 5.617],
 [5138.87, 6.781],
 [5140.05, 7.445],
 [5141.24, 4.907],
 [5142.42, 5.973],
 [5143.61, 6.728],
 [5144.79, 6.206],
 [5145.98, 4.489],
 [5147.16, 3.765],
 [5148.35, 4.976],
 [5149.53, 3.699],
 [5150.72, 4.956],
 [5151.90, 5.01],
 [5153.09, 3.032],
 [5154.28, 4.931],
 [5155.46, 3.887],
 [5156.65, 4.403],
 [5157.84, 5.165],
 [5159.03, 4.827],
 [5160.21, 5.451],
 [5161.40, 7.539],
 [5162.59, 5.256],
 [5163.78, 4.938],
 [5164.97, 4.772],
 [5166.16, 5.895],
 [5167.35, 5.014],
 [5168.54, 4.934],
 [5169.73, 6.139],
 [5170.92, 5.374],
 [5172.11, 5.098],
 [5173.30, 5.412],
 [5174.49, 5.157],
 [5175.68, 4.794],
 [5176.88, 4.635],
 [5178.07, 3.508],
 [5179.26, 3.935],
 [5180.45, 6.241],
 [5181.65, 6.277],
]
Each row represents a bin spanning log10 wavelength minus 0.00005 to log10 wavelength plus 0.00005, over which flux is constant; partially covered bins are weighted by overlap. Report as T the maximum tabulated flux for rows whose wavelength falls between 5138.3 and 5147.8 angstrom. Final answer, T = 7.445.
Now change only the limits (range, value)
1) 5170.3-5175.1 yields 5.412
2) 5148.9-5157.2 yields 5.01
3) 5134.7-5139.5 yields 6.781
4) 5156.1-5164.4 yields 7.539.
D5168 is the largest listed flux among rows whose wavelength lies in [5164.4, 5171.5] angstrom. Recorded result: 6.139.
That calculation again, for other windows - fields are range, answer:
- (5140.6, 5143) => 5.973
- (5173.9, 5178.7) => 5.157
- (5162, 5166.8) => 5.895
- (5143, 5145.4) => 6.728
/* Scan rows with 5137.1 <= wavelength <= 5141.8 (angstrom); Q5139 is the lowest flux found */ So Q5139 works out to 4.907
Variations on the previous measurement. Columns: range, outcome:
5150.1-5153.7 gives 3.032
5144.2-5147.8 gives 3.765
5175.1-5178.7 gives 3.508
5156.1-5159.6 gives 4.403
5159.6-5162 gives 5.451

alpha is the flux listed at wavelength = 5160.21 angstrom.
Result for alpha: 5.451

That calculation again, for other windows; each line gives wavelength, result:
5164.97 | 4.772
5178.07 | 3.508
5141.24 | 4.907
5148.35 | 4.976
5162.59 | 5.256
